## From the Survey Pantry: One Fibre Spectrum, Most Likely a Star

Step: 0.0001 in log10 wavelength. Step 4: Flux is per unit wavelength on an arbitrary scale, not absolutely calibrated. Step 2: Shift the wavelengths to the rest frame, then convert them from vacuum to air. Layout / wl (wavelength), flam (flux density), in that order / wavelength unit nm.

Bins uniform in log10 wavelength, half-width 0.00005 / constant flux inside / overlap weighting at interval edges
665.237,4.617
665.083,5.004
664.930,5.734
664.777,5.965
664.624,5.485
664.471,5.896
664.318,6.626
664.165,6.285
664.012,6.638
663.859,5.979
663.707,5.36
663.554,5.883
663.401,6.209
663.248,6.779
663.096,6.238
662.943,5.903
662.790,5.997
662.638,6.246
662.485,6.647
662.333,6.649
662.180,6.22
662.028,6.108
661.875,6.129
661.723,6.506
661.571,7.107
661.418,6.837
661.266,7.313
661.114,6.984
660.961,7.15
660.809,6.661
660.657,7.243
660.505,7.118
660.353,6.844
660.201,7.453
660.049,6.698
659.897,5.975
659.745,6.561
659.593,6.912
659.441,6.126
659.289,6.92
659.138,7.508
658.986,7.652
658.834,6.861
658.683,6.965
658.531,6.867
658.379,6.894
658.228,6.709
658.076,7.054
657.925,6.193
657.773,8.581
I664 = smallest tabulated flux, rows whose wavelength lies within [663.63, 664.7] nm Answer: 5.36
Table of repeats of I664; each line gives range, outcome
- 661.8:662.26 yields 6.108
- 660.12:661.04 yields 6.661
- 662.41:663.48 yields 5.903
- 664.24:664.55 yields 5.896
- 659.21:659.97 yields 5.975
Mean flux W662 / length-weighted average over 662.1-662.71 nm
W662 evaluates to 6.44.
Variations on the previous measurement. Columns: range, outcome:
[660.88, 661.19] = 7.05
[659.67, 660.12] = 6.41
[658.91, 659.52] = 7.05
